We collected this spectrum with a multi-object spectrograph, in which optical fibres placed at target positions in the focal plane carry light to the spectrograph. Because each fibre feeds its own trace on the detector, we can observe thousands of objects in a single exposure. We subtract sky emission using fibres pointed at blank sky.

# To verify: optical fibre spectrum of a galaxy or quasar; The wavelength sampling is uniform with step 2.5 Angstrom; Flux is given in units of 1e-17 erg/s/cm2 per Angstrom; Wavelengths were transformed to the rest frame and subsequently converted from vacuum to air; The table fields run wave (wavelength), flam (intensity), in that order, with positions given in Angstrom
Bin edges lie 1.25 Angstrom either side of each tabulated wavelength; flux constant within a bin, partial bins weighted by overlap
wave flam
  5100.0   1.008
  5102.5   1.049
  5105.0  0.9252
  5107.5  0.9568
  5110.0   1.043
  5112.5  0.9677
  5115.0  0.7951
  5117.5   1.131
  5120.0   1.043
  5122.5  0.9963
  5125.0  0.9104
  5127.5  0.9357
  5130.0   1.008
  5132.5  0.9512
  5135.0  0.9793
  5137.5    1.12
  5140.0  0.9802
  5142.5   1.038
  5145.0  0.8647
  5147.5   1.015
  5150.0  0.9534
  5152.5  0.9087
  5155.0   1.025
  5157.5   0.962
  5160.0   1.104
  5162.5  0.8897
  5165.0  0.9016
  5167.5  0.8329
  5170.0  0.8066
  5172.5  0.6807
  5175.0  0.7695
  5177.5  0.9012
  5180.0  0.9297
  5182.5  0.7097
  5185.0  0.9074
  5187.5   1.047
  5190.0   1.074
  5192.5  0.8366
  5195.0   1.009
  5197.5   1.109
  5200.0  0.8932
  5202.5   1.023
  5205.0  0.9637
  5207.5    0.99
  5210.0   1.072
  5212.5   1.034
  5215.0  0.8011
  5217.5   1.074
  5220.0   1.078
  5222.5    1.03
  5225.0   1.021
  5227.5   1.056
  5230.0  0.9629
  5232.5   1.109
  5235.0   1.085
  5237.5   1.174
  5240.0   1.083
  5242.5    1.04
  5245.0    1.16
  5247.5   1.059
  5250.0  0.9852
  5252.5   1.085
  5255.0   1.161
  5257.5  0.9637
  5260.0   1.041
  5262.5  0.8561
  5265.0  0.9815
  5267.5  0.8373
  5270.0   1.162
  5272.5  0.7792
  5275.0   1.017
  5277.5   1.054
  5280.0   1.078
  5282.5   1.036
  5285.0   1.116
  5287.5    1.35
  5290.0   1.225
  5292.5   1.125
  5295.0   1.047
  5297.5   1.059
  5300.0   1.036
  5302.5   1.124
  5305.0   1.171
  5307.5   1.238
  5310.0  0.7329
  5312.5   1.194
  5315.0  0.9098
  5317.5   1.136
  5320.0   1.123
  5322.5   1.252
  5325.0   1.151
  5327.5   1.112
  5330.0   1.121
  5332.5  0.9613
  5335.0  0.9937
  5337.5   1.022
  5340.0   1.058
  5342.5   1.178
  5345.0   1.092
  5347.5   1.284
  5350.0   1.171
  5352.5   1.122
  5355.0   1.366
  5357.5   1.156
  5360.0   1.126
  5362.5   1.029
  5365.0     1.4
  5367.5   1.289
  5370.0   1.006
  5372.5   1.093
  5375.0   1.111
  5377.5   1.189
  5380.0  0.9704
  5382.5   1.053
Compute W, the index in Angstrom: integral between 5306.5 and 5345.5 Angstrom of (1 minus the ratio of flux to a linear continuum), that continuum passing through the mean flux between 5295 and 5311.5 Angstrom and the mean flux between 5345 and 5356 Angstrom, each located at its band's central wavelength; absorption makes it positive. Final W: 1.9 Angstrom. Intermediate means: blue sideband 1.06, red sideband 1.22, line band 1.08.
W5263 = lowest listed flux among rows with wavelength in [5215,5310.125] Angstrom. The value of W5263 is 0.7329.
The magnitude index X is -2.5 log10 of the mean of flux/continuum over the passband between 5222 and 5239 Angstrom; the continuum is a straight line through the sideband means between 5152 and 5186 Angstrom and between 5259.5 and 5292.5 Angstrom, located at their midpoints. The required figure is -0.10 mag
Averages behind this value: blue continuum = 0.88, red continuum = 1.04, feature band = 1.06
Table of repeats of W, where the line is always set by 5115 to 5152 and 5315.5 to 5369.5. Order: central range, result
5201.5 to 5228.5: 0.9 Angstrom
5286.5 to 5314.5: 0.0 Angstrom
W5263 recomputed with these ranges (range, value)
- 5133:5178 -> 0.6807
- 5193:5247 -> 0.8011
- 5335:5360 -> 0.9937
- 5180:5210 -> 0.7097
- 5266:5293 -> 0.7792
